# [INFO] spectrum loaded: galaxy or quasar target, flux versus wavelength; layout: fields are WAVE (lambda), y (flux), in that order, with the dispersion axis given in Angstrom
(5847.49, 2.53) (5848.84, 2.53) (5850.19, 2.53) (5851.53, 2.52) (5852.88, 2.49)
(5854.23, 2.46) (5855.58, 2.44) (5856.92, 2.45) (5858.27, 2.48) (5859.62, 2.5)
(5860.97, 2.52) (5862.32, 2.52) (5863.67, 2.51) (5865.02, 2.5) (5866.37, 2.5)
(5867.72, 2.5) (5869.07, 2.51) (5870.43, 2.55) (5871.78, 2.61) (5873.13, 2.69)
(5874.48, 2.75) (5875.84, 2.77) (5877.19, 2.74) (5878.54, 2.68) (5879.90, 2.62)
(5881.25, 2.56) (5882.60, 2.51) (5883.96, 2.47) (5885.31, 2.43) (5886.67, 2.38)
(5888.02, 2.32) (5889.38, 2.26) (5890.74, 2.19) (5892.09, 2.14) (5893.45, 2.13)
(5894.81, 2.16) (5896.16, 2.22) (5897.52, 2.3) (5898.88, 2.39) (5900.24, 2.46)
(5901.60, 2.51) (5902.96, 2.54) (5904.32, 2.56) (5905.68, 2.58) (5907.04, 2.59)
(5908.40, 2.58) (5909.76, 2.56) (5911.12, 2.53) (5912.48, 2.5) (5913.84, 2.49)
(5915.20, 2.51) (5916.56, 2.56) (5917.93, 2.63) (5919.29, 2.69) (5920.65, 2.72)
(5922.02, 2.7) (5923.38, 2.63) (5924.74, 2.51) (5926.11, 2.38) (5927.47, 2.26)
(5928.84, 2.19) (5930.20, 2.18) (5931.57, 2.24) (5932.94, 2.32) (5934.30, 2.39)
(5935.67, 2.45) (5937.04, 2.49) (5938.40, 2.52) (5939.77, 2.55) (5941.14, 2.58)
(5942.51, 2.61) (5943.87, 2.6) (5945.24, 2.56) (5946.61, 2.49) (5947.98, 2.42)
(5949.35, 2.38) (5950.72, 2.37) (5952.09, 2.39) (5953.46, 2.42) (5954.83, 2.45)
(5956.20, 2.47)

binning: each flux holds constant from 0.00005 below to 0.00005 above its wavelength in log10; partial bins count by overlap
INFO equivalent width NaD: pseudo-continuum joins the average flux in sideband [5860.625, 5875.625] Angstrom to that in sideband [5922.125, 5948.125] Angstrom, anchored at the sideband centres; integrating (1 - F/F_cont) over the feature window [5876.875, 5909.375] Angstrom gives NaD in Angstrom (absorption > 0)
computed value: 1.2 Angstrom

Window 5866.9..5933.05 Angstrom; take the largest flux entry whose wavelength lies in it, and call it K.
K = 2.77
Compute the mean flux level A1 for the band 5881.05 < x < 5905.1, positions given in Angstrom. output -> 2.36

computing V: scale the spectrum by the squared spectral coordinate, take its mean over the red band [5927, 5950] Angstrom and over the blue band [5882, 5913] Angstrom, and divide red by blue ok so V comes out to 1.0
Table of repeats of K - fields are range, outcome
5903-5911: 2.59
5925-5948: 2.61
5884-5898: 2.43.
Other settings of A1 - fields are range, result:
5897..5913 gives 2.51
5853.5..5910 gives 2.48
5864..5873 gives 2.54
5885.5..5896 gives 2.24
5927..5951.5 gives 2.42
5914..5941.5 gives 2.47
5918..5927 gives 2.6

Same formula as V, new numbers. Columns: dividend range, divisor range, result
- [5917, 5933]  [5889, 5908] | 1.05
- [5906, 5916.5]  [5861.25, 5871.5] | 1.03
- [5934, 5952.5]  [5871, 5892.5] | 1.01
